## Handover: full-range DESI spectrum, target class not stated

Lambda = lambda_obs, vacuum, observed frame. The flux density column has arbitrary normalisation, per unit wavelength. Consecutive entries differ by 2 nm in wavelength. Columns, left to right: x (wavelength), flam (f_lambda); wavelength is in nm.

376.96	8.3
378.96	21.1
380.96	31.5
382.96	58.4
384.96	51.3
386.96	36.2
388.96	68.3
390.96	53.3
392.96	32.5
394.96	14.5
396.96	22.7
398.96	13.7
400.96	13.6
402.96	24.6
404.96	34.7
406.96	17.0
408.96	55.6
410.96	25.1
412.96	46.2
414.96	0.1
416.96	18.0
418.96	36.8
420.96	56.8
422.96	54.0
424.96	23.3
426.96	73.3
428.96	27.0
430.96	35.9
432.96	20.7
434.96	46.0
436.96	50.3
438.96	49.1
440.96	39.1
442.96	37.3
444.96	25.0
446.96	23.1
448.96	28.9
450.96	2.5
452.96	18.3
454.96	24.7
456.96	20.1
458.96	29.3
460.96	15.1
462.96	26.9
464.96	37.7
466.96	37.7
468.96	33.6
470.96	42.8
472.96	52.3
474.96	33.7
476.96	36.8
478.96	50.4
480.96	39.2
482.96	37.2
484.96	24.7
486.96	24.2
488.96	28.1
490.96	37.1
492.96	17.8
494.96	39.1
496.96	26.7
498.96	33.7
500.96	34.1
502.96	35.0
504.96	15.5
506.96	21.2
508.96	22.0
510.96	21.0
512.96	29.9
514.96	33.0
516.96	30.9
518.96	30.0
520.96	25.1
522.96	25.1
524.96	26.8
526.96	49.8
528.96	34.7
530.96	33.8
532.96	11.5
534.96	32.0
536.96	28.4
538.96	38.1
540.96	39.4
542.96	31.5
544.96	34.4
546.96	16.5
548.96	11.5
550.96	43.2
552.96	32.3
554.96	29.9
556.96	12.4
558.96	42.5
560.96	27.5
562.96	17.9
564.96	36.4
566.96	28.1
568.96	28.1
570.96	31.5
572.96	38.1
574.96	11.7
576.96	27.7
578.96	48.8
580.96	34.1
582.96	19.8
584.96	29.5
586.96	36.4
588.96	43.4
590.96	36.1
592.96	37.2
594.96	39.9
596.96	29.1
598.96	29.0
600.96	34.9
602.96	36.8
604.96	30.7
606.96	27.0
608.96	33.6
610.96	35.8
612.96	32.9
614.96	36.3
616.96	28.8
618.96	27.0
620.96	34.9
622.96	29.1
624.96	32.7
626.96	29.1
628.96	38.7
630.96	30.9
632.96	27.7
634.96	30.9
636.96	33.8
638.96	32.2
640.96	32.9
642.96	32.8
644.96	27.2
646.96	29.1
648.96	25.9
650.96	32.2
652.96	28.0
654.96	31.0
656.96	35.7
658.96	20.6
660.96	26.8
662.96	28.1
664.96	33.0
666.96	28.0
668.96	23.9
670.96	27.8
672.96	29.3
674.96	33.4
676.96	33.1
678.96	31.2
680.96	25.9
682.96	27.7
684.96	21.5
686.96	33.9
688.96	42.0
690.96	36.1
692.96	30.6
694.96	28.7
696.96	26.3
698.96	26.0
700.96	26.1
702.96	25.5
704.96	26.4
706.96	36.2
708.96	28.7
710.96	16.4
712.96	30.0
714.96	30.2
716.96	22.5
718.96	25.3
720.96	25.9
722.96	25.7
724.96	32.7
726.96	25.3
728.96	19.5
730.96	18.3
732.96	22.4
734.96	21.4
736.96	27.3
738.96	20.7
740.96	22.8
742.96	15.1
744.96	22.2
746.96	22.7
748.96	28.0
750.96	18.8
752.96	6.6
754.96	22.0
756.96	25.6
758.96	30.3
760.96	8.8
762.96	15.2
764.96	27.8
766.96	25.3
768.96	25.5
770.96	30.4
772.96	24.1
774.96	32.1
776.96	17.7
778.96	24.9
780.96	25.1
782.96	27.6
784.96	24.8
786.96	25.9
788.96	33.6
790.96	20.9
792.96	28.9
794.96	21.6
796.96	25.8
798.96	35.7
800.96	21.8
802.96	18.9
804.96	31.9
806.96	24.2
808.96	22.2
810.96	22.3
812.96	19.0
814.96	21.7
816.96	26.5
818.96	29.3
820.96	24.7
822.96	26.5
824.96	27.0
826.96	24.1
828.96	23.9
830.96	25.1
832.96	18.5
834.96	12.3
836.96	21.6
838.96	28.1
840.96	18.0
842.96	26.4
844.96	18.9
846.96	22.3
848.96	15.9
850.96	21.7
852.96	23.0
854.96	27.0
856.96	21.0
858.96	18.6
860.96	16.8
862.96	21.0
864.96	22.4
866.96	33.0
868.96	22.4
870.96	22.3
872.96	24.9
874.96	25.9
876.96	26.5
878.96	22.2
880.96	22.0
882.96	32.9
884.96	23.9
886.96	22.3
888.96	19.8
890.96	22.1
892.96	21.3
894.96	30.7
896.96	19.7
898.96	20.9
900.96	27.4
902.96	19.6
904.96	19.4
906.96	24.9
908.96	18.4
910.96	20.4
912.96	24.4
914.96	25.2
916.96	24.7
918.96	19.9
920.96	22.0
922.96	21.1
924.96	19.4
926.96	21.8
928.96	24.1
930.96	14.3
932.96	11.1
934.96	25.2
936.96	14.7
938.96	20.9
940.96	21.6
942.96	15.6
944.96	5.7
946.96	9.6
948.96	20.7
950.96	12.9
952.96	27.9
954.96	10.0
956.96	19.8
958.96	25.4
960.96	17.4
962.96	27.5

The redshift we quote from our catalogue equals 0.049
